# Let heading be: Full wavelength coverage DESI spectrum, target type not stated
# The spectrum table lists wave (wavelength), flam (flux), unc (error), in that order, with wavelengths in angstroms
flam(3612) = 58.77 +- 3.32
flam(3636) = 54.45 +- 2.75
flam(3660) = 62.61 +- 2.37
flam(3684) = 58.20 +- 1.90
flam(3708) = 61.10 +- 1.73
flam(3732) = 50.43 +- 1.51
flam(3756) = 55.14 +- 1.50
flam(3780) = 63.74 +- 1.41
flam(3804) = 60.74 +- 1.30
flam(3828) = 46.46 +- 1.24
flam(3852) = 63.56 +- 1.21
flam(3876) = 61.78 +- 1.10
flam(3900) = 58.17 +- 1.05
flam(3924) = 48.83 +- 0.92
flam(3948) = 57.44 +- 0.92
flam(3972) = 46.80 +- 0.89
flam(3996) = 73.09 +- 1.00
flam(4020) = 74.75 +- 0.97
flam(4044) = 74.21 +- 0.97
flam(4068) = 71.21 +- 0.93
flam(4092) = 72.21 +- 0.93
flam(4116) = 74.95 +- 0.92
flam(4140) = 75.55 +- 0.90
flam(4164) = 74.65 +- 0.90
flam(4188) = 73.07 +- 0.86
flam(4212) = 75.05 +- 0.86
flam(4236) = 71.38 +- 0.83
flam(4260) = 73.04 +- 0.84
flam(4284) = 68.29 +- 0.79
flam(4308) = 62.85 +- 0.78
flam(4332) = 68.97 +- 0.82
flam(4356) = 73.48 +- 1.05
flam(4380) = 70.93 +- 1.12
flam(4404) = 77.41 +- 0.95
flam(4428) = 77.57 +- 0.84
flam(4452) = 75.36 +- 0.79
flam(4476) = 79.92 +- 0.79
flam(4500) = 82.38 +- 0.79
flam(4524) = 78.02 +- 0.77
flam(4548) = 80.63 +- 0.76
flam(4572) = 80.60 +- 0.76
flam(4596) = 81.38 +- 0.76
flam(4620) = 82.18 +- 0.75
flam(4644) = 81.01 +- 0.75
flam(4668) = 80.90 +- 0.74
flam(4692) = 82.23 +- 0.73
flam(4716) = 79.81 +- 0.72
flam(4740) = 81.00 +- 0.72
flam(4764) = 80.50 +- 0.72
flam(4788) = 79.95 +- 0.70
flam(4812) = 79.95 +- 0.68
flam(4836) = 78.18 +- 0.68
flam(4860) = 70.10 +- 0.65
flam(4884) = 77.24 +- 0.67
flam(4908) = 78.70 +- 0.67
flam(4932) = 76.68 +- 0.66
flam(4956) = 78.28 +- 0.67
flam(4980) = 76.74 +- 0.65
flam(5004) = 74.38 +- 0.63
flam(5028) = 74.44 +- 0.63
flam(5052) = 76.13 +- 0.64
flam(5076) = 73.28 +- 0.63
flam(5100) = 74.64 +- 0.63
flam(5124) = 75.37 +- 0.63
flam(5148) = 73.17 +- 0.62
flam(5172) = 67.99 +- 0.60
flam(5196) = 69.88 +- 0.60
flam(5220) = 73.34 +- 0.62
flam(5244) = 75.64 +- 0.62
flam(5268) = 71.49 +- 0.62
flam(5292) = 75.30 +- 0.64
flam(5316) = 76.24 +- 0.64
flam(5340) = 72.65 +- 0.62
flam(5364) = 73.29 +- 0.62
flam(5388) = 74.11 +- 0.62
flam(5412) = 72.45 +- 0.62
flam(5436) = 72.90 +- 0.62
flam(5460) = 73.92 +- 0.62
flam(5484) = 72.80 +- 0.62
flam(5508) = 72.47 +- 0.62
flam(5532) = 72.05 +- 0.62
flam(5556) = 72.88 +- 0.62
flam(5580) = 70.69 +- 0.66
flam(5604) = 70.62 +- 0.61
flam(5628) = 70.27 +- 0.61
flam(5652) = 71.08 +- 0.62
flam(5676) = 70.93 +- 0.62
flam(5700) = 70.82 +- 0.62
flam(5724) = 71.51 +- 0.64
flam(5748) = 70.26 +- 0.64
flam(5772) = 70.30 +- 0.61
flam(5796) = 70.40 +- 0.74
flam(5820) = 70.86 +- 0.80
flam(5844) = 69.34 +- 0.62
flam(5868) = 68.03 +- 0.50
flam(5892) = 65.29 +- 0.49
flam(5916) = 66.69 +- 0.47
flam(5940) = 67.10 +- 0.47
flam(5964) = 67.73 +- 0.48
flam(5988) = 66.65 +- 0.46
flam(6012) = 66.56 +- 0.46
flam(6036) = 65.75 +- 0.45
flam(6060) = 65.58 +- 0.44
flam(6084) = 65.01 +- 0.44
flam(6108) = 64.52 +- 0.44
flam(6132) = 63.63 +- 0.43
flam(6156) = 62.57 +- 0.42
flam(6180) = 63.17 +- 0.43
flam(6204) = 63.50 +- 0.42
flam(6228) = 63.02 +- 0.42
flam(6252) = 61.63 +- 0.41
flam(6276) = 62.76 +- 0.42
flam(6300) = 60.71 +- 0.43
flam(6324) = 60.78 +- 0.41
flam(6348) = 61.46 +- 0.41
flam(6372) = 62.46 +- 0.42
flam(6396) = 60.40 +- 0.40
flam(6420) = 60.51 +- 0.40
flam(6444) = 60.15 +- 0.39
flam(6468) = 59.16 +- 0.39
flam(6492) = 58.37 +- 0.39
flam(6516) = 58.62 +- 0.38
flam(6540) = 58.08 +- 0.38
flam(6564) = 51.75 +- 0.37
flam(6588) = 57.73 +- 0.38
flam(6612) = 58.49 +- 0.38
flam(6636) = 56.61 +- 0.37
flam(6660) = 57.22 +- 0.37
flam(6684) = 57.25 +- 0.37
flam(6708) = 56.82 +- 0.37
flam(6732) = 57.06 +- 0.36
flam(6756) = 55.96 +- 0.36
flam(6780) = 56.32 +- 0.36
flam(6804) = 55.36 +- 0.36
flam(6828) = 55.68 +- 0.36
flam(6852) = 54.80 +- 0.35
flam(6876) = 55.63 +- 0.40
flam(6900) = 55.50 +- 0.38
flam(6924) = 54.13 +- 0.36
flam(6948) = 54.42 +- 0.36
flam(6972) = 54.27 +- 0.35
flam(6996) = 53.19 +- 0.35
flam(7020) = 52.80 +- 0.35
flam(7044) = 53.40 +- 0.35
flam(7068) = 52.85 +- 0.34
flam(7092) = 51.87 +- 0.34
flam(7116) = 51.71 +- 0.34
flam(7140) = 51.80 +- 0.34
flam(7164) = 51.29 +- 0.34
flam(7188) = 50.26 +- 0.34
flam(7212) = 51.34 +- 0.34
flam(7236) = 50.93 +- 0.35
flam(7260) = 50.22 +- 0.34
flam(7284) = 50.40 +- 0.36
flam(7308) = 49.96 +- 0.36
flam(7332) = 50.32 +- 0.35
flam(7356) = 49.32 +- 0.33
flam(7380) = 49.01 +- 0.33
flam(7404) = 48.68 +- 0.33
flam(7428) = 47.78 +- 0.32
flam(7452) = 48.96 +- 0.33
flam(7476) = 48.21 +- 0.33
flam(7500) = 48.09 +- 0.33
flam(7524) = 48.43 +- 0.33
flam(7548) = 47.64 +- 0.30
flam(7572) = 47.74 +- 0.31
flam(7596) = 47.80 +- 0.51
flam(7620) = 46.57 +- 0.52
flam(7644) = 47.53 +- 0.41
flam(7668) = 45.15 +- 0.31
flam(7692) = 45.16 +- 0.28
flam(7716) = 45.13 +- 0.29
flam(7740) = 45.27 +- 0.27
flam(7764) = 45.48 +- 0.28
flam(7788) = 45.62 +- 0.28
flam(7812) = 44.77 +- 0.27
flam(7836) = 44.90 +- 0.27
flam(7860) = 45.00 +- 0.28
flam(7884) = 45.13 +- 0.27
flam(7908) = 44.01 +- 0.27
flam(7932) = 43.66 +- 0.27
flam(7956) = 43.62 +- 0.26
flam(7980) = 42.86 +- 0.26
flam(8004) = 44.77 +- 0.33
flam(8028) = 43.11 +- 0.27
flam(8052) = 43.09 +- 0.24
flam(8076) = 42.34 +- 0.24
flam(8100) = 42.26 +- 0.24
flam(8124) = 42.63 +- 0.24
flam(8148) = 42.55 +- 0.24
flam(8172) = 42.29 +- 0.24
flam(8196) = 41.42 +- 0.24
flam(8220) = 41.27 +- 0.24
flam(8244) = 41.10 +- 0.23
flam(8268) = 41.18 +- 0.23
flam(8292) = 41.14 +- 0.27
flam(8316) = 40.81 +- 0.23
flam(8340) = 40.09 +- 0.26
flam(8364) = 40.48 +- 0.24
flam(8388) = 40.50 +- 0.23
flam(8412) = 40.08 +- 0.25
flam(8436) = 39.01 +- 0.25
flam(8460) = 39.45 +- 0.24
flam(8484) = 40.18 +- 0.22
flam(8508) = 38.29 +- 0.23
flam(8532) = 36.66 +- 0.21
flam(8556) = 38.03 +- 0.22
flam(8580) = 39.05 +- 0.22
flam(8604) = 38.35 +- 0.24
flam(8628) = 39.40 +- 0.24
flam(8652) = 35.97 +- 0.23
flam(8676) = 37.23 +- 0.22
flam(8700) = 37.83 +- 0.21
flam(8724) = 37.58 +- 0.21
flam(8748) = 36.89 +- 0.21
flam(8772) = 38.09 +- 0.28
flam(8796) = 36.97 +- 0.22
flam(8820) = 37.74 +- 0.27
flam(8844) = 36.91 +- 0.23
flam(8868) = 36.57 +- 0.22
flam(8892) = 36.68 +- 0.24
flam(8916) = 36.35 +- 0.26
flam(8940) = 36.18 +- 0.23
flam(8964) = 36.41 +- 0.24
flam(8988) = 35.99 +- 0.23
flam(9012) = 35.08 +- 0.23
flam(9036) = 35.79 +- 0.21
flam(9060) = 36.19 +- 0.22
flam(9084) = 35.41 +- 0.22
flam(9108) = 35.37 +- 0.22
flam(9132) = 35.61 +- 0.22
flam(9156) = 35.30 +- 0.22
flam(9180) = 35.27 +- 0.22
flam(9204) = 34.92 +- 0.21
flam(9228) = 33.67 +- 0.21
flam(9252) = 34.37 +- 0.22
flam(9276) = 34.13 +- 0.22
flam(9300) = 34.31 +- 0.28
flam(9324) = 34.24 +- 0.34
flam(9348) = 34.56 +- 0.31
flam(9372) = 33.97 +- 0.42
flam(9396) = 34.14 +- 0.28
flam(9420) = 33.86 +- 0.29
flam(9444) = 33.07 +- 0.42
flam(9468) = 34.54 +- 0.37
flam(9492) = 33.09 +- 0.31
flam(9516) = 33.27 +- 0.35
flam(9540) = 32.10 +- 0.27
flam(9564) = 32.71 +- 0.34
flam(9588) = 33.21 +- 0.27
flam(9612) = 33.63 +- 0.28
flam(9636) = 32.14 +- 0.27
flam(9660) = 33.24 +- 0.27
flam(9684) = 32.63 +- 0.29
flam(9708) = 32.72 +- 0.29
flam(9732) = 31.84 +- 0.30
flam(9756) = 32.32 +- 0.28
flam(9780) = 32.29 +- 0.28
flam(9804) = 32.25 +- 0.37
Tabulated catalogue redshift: 0.00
